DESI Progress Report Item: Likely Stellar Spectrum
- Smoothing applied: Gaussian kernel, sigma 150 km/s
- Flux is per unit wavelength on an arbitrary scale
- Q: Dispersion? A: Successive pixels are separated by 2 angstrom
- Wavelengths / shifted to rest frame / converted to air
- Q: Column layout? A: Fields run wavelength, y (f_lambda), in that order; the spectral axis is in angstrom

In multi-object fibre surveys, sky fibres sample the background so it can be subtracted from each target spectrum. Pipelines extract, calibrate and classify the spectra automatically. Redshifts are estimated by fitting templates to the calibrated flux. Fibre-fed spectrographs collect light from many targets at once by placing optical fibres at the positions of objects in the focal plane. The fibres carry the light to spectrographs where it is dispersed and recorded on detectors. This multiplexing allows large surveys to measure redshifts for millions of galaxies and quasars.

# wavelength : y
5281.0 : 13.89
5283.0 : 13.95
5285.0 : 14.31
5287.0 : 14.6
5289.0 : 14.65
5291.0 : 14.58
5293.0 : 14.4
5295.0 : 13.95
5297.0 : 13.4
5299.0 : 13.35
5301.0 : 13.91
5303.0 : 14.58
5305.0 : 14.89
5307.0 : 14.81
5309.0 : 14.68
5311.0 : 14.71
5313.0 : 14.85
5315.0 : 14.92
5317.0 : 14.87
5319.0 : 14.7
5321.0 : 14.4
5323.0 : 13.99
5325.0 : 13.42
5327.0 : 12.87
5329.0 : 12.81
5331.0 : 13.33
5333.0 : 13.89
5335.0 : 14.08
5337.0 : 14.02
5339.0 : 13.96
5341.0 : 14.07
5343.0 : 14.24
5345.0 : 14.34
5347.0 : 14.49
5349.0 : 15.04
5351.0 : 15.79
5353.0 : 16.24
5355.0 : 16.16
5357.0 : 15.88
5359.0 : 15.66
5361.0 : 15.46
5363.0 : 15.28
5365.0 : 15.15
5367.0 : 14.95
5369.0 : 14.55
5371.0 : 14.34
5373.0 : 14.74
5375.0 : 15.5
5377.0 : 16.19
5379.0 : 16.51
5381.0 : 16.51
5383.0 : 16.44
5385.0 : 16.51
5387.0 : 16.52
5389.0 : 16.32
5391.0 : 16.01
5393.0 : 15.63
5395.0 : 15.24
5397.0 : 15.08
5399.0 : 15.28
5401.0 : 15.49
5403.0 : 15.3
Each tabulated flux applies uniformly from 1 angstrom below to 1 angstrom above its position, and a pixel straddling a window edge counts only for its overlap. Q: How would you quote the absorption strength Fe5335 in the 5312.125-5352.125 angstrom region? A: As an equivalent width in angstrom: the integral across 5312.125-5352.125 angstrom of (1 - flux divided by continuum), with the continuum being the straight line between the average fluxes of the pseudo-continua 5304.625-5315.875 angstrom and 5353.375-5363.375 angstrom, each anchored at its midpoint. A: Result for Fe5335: 2.7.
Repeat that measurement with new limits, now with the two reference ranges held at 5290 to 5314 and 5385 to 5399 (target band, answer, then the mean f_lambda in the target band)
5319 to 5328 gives 0.6 angstrom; 13.8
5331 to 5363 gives 0.5 angstrom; 14.9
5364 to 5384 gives 0.0 angstrom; 15.5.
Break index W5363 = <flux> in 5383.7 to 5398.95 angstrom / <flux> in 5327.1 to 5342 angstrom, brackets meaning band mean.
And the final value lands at 1.16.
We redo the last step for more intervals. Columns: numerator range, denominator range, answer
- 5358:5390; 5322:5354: 1.11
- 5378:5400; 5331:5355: 1.10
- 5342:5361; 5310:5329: 1.08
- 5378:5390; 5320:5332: 1.22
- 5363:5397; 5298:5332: 1.10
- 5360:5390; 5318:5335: 1.14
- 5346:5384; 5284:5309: 1.09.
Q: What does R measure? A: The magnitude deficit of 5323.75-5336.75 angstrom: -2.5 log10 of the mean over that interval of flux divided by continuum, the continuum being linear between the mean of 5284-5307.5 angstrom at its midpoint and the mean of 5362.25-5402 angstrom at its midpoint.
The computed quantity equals 0.10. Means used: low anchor 14.3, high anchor 15.6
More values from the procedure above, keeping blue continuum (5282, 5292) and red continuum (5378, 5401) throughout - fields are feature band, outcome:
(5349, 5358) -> -0.033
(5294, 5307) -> 0.042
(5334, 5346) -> 0.082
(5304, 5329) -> 0.037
